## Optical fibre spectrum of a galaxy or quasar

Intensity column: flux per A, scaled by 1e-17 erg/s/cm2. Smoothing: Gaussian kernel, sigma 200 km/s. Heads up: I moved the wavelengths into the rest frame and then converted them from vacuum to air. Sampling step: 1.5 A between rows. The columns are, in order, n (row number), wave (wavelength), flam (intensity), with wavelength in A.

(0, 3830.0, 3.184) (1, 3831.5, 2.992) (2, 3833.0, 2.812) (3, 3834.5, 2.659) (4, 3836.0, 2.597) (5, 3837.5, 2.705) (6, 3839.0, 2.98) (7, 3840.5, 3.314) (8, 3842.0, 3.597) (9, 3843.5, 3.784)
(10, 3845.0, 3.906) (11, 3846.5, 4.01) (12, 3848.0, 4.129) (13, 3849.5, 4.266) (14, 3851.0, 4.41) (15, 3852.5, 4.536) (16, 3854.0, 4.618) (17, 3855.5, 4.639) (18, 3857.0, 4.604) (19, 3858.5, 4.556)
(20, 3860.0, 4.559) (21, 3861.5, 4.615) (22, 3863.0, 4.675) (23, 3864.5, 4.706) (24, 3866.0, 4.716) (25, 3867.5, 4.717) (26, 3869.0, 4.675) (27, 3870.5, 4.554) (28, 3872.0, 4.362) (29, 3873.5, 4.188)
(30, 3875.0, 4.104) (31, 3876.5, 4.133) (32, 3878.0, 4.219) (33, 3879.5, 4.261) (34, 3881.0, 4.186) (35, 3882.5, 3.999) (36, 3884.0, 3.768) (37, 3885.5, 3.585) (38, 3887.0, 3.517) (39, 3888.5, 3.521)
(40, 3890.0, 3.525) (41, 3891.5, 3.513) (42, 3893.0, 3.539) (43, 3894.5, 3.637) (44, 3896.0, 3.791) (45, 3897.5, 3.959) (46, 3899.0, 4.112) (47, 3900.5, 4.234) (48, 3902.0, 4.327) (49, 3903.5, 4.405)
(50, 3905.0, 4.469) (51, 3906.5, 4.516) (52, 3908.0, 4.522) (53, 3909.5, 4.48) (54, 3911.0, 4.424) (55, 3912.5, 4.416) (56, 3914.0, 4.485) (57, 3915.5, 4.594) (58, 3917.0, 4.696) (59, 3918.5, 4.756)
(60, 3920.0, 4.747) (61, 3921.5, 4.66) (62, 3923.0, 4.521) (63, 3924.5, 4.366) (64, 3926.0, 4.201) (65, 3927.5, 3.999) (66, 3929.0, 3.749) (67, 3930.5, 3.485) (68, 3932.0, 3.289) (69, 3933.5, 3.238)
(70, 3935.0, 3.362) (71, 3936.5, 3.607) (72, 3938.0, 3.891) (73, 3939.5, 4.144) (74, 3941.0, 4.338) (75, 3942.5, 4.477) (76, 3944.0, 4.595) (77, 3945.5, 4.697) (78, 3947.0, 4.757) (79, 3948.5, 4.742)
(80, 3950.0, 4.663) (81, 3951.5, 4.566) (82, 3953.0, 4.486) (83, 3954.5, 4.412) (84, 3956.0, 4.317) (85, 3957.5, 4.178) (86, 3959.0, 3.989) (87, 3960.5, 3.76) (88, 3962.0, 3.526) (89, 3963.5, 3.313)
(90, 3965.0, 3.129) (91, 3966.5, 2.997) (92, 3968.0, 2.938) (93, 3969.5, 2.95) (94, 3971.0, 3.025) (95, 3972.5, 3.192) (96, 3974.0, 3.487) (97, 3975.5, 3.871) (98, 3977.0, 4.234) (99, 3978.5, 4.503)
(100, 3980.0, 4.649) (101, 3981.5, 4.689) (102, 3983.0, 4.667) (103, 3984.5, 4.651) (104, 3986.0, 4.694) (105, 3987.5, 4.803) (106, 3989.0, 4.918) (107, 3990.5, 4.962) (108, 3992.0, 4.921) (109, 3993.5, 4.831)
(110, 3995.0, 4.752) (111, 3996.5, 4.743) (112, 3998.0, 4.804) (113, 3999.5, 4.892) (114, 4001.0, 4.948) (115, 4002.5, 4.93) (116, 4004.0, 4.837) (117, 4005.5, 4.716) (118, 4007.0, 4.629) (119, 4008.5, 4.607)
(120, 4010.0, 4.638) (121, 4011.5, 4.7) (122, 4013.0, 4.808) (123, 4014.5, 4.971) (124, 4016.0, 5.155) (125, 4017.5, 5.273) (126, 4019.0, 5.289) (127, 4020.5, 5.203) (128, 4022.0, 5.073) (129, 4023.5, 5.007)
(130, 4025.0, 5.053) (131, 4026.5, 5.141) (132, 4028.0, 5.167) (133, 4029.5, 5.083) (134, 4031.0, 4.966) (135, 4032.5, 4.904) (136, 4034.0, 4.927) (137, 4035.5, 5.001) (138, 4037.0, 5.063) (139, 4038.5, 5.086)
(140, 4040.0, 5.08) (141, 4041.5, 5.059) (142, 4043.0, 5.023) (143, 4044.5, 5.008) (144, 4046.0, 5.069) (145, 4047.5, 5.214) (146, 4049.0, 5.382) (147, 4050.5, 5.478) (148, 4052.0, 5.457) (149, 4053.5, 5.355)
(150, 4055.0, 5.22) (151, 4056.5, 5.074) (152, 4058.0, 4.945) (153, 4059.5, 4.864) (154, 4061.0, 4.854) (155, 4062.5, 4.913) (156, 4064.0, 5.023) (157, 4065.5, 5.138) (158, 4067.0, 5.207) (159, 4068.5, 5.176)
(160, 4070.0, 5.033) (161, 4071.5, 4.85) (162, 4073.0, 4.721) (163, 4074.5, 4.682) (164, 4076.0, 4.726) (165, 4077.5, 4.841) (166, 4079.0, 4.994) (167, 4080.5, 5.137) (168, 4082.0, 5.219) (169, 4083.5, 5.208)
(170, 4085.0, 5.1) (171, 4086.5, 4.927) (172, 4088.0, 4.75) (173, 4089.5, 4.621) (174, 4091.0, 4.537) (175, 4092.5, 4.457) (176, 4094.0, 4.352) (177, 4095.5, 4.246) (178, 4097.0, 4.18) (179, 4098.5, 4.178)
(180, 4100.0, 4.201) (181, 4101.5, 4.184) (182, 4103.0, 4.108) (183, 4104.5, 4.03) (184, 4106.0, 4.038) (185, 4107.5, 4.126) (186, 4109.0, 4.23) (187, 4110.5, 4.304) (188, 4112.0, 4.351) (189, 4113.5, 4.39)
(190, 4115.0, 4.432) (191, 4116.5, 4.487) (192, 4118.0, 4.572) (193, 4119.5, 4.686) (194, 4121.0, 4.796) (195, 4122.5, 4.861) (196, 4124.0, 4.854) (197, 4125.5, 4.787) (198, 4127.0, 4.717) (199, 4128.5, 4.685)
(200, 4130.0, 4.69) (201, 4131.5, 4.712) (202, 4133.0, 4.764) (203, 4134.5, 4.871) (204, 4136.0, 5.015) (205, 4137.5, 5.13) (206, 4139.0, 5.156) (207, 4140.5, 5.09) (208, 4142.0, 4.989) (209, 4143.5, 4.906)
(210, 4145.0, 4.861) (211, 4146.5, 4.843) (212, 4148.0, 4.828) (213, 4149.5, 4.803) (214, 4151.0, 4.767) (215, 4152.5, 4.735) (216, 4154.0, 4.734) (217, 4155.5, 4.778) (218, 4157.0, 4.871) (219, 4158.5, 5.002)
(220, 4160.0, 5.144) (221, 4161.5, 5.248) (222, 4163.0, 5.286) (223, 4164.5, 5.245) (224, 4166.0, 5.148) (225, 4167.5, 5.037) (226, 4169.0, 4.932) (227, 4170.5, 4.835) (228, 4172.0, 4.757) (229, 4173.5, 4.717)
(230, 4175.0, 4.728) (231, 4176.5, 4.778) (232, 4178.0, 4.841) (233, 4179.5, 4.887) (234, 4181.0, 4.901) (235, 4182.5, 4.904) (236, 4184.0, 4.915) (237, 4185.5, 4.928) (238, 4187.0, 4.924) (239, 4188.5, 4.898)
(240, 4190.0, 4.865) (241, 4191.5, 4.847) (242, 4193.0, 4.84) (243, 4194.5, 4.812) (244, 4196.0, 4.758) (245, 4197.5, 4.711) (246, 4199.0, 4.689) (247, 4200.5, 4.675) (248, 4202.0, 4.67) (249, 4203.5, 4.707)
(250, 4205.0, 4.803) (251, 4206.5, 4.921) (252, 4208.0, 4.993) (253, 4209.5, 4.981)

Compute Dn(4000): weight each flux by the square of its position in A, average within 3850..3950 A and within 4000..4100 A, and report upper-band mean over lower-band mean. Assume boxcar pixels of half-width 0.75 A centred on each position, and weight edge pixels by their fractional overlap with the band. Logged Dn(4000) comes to 1.26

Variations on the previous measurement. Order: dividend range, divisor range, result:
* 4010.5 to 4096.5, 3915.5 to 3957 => 1.24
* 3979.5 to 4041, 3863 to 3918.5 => 1.24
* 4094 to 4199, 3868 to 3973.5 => 1.31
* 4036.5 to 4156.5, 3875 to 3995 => 1.26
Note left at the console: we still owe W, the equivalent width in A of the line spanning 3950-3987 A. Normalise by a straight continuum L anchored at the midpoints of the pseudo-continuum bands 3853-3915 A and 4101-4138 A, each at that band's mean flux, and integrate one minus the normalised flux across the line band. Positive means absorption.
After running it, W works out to 3.5 A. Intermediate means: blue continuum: 4.24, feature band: 3.95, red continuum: 4.55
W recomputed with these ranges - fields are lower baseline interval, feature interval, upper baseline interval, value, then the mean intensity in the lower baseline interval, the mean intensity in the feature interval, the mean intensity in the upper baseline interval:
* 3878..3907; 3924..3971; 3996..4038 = 4.9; 3.94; 3.92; 4.95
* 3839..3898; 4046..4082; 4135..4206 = -3.4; 4.12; 5.06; 4.89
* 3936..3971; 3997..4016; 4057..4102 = -2.1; 4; 4.8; 4.78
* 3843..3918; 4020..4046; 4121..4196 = -2.5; 4.25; 5.05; 4.89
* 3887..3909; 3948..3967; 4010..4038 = 2.0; 3.99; 4.01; 5.03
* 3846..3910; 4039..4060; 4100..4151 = -3.0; 4.23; 5.16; 4.64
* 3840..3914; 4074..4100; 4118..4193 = 0.1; 4.2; 4.7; 4.89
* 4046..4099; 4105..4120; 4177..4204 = 1.6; 4.92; 4.35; 4.82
